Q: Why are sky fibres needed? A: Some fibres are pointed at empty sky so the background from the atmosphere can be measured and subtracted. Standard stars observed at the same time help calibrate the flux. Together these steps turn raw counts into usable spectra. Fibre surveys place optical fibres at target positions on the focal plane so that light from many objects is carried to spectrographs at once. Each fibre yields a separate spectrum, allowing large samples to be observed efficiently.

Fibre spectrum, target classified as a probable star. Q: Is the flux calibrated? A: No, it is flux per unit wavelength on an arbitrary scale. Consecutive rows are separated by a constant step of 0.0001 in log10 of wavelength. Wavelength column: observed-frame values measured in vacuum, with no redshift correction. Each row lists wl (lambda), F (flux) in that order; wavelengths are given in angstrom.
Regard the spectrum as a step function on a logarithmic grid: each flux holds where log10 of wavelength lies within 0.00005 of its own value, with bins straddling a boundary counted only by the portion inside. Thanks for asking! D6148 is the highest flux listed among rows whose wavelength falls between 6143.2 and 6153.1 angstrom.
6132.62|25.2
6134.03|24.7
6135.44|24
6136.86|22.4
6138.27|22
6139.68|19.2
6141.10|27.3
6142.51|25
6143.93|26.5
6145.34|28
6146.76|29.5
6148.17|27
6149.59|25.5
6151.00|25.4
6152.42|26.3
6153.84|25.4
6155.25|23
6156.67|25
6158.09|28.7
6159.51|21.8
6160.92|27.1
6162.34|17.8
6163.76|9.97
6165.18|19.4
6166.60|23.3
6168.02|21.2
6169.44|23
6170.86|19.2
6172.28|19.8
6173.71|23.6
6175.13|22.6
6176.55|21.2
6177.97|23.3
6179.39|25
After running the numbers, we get 29.5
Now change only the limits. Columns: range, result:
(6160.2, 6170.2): 27.1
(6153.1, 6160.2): 28.7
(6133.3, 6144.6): 27.3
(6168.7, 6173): 23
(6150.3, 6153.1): 26.3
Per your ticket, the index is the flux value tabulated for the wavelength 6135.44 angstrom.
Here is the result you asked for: 24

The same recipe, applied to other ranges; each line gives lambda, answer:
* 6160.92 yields 27.1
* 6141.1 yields 27.3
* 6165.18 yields 19.4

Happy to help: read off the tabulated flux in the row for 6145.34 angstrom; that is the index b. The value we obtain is 28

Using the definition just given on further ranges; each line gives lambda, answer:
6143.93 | 26.5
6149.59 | 25.5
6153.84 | 25.4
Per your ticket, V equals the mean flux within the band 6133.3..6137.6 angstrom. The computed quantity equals 23.7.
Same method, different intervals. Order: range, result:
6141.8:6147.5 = 27.3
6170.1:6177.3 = 21.3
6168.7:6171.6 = 21.1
